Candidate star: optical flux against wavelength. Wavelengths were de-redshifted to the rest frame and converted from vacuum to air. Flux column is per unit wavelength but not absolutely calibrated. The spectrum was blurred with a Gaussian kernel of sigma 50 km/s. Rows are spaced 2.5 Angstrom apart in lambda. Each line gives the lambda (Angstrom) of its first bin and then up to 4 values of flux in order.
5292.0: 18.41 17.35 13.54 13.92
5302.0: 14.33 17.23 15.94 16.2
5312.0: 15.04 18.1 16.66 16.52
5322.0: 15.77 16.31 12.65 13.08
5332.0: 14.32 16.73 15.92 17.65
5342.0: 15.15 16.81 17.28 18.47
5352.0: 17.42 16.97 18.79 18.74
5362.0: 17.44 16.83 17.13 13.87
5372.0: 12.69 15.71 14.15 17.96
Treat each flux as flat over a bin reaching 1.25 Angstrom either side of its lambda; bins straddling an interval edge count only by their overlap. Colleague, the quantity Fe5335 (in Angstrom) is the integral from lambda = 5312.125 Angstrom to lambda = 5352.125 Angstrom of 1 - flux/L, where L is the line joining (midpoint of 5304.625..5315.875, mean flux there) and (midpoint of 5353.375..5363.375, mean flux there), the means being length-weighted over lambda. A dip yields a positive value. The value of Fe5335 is 2.38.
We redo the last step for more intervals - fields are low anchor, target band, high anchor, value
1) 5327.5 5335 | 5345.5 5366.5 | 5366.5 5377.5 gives -4.70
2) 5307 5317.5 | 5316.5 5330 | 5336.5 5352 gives 1.14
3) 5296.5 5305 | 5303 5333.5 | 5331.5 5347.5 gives -0.57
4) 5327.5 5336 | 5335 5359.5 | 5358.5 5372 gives -2.89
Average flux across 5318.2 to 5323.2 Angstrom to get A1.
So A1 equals 16.2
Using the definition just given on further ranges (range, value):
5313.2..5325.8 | 16.6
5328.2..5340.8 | 15.5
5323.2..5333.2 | 14.1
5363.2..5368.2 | 17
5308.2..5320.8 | 16.5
